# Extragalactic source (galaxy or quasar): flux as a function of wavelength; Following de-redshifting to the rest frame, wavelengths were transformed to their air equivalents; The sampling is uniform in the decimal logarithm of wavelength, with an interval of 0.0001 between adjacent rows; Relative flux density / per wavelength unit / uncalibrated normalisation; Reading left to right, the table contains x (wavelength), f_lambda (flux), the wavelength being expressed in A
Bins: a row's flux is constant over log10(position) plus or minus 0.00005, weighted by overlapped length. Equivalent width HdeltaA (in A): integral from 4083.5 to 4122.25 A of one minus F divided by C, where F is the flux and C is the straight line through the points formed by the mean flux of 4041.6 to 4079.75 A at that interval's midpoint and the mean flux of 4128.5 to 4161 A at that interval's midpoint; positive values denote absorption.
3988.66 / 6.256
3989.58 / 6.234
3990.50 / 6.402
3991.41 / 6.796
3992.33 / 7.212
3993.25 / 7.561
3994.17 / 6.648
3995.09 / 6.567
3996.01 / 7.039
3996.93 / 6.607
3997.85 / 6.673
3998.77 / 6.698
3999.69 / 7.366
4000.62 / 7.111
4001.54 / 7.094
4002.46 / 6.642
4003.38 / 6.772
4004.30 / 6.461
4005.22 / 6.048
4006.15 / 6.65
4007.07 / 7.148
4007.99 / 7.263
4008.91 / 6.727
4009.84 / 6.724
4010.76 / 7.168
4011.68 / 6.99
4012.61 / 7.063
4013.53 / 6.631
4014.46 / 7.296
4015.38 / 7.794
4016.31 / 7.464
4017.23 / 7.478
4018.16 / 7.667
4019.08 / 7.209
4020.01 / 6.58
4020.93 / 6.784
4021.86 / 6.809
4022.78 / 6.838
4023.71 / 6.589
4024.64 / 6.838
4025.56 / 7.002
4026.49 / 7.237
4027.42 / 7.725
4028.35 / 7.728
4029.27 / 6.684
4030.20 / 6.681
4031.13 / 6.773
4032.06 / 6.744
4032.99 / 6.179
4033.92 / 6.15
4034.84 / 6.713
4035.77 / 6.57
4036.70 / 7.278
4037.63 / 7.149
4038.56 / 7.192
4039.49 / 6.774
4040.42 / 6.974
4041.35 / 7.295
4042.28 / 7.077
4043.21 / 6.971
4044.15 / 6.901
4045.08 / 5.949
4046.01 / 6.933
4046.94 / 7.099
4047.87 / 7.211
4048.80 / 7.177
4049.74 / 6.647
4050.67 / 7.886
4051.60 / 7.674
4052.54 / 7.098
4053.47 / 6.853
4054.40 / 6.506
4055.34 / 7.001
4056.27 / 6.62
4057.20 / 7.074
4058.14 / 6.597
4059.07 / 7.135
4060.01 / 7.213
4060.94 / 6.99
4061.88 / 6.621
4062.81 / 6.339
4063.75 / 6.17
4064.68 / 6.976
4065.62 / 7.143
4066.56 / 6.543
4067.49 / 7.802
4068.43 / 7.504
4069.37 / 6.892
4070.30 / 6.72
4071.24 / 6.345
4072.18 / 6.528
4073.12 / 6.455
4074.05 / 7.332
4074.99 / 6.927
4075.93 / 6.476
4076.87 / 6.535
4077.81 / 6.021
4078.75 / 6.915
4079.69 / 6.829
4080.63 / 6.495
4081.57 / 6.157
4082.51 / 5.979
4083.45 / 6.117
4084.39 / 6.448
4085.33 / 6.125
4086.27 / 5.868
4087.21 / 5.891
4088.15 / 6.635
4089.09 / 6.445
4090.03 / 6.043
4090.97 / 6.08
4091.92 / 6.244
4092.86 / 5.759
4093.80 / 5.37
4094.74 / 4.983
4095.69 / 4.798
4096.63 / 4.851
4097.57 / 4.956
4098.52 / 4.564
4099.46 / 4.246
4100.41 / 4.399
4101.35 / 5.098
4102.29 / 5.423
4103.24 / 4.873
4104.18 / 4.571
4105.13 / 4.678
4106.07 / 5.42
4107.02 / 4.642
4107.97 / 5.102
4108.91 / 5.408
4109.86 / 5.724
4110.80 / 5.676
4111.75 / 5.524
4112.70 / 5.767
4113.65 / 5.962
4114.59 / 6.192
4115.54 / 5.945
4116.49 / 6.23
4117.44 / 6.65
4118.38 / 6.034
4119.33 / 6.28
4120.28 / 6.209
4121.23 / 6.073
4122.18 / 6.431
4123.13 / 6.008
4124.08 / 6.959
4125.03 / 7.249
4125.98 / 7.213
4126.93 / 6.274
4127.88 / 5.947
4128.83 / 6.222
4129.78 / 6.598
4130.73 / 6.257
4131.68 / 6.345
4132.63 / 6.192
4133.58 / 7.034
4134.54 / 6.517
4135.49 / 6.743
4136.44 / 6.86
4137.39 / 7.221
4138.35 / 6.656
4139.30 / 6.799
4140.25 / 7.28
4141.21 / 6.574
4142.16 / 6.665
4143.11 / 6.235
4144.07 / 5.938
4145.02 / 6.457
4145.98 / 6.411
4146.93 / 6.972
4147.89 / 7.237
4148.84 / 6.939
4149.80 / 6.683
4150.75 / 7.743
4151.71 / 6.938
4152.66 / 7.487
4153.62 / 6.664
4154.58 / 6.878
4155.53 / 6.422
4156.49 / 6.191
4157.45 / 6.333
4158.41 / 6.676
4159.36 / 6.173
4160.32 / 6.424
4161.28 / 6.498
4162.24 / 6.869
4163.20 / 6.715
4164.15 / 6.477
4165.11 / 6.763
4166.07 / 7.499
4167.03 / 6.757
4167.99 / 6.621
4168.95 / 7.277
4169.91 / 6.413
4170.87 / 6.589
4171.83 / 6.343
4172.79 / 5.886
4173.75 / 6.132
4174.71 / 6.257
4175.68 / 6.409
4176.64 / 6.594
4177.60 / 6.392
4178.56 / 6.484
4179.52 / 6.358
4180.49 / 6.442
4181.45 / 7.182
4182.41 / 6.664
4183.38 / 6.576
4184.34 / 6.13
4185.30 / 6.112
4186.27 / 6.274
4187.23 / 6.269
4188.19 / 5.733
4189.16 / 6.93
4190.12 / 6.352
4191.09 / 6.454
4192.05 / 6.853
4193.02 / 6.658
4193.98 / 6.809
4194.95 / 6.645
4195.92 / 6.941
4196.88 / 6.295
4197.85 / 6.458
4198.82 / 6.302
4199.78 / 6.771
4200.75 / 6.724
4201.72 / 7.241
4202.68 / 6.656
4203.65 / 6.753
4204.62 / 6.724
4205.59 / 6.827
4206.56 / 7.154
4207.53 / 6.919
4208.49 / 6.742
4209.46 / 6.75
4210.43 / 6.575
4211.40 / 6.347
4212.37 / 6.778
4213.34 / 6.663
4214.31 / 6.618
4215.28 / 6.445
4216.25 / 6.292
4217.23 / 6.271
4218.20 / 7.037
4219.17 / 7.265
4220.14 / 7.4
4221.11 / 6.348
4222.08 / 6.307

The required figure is 6.7 A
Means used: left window 6.87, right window 6.67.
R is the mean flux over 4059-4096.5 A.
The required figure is 6.42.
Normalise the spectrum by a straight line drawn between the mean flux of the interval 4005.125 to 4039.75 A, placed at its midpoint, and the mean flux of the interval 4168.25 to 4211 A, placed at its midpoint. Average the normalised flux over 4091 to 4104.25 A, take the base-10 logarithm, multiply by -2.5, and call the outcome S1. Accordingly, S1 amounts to 0.32 mag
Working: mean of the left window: 6.97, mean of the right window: 6.57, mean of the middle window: 5.06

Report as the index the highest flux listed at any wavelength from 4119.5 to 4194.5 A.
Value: 7.743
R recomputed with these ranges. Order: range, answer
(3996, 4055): 6.95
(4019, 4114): 6.39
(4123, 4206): 6.62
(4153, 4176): 6.56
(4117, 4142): 6.57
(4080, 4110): 5.48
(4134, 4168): 6.73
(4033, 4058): 6.93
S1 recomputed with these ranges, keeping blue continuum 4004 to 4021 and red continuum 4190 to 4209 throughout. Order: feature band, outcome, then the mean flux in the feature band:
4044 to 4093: 0.04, 6.68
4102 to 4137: 0.14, 6.04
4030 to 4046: 0.03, 6.79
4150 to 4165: 0.01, 6.7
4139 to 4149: 0.02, 6.67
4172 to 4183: 0.05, 6.43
